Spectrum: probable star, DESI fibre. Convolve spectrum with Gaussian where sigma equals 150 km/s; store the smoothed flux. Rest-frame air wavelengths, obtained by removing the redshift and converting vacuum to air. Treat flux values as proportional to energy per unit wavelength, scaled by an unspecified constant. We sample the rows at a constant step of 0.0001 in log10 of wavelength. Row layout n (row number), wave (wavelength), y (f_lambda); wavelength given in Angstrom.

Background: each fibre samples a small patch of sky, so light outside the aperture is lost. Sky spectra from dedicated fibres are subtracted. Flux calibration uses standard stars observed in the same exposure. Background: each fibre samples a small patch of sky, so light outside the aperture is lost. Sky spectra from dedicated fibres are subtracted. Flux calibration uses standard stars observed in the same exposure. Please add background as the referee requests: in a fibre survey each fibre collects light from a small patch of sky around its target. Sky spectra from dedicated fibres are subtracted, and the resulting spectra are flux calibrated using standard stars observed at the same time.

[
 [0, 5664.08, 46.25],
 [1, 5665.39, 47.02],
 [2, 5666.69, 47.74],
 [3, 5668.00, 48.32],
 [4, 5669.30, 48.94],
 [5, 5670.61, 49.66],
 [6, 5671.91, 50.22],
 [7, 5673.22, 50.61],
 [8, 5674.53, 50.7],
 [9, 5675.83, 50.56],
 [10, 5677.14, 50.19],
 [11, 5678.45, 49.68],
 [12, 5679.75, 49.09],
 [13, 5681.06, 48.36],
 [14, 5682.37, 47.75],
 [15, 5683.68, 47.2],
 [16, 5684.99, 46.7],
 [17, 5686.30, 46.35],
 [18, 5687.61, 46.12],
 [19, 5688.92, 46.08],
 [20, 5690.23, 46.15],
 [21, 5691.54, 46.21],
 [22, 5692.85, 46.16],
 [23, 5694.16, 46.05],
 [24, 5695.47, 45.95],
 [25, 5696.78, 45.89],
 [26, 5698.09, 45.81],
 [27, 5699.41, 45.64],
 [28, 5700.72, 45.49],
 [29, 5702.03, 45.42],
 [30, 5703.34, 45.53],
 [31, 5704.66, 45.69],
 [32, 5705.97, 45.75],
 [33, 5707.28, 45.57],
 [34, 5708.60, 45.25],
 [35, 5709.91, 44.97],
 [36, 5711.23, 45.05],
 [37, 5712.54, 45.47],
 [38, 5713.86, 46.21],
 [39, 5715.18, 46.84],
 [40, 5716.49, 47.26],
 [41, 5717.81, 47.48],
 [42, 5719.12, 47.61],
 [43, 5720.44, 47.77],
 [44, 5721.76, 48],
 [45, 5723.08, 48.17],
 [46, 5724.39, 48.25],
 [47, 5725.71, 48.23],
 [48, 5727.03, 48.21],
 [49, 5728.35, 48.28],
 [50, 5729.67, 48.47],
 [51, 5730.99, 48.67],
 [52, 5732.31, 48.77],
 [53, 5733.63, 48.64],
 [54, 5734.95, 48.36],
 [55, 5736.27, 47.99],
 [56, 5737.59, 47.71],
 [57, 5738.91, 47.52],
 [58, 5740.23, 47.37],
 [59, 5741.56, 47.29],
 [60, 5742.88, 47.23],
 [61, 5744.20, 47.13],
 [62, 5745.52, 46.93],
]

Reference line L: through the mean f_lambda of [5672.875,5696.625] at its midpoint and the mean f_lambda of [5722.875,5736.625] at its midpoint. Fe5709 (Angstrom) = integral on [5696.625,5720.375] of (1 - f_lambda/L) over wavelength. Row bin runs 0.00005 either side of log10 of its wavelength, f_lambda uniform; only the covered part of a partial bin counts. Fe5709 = 1.03 Angstrom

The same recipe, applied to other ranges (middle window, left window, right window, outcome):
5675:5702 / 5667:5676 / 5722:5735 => 1.3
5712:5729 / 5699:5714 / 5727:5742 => -0.3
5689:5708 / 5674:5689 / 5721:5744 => 0.9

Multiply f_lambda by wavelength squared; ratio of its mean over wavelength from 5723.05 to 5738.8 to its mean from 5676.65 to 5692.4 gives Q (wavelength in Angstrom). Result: 1.04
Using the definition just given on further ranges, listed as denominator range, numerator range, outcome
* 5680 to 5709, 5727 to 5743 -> 1.06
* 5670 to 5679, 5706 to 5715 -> 0.92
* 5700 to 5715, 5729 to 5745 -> 1.06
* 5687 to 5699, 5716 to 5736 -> 1.06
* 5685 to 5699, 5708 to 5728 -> 1.03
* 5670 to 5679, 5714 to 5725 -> 0.96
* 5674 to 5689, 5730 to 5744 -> 1.01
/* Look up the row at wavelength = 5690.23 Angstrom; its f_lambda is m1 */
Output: 46.15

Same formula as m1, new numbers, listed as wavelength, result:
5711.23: 45.05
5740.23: 47.37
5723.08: 48.17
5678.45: 49.68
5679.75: 49.09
